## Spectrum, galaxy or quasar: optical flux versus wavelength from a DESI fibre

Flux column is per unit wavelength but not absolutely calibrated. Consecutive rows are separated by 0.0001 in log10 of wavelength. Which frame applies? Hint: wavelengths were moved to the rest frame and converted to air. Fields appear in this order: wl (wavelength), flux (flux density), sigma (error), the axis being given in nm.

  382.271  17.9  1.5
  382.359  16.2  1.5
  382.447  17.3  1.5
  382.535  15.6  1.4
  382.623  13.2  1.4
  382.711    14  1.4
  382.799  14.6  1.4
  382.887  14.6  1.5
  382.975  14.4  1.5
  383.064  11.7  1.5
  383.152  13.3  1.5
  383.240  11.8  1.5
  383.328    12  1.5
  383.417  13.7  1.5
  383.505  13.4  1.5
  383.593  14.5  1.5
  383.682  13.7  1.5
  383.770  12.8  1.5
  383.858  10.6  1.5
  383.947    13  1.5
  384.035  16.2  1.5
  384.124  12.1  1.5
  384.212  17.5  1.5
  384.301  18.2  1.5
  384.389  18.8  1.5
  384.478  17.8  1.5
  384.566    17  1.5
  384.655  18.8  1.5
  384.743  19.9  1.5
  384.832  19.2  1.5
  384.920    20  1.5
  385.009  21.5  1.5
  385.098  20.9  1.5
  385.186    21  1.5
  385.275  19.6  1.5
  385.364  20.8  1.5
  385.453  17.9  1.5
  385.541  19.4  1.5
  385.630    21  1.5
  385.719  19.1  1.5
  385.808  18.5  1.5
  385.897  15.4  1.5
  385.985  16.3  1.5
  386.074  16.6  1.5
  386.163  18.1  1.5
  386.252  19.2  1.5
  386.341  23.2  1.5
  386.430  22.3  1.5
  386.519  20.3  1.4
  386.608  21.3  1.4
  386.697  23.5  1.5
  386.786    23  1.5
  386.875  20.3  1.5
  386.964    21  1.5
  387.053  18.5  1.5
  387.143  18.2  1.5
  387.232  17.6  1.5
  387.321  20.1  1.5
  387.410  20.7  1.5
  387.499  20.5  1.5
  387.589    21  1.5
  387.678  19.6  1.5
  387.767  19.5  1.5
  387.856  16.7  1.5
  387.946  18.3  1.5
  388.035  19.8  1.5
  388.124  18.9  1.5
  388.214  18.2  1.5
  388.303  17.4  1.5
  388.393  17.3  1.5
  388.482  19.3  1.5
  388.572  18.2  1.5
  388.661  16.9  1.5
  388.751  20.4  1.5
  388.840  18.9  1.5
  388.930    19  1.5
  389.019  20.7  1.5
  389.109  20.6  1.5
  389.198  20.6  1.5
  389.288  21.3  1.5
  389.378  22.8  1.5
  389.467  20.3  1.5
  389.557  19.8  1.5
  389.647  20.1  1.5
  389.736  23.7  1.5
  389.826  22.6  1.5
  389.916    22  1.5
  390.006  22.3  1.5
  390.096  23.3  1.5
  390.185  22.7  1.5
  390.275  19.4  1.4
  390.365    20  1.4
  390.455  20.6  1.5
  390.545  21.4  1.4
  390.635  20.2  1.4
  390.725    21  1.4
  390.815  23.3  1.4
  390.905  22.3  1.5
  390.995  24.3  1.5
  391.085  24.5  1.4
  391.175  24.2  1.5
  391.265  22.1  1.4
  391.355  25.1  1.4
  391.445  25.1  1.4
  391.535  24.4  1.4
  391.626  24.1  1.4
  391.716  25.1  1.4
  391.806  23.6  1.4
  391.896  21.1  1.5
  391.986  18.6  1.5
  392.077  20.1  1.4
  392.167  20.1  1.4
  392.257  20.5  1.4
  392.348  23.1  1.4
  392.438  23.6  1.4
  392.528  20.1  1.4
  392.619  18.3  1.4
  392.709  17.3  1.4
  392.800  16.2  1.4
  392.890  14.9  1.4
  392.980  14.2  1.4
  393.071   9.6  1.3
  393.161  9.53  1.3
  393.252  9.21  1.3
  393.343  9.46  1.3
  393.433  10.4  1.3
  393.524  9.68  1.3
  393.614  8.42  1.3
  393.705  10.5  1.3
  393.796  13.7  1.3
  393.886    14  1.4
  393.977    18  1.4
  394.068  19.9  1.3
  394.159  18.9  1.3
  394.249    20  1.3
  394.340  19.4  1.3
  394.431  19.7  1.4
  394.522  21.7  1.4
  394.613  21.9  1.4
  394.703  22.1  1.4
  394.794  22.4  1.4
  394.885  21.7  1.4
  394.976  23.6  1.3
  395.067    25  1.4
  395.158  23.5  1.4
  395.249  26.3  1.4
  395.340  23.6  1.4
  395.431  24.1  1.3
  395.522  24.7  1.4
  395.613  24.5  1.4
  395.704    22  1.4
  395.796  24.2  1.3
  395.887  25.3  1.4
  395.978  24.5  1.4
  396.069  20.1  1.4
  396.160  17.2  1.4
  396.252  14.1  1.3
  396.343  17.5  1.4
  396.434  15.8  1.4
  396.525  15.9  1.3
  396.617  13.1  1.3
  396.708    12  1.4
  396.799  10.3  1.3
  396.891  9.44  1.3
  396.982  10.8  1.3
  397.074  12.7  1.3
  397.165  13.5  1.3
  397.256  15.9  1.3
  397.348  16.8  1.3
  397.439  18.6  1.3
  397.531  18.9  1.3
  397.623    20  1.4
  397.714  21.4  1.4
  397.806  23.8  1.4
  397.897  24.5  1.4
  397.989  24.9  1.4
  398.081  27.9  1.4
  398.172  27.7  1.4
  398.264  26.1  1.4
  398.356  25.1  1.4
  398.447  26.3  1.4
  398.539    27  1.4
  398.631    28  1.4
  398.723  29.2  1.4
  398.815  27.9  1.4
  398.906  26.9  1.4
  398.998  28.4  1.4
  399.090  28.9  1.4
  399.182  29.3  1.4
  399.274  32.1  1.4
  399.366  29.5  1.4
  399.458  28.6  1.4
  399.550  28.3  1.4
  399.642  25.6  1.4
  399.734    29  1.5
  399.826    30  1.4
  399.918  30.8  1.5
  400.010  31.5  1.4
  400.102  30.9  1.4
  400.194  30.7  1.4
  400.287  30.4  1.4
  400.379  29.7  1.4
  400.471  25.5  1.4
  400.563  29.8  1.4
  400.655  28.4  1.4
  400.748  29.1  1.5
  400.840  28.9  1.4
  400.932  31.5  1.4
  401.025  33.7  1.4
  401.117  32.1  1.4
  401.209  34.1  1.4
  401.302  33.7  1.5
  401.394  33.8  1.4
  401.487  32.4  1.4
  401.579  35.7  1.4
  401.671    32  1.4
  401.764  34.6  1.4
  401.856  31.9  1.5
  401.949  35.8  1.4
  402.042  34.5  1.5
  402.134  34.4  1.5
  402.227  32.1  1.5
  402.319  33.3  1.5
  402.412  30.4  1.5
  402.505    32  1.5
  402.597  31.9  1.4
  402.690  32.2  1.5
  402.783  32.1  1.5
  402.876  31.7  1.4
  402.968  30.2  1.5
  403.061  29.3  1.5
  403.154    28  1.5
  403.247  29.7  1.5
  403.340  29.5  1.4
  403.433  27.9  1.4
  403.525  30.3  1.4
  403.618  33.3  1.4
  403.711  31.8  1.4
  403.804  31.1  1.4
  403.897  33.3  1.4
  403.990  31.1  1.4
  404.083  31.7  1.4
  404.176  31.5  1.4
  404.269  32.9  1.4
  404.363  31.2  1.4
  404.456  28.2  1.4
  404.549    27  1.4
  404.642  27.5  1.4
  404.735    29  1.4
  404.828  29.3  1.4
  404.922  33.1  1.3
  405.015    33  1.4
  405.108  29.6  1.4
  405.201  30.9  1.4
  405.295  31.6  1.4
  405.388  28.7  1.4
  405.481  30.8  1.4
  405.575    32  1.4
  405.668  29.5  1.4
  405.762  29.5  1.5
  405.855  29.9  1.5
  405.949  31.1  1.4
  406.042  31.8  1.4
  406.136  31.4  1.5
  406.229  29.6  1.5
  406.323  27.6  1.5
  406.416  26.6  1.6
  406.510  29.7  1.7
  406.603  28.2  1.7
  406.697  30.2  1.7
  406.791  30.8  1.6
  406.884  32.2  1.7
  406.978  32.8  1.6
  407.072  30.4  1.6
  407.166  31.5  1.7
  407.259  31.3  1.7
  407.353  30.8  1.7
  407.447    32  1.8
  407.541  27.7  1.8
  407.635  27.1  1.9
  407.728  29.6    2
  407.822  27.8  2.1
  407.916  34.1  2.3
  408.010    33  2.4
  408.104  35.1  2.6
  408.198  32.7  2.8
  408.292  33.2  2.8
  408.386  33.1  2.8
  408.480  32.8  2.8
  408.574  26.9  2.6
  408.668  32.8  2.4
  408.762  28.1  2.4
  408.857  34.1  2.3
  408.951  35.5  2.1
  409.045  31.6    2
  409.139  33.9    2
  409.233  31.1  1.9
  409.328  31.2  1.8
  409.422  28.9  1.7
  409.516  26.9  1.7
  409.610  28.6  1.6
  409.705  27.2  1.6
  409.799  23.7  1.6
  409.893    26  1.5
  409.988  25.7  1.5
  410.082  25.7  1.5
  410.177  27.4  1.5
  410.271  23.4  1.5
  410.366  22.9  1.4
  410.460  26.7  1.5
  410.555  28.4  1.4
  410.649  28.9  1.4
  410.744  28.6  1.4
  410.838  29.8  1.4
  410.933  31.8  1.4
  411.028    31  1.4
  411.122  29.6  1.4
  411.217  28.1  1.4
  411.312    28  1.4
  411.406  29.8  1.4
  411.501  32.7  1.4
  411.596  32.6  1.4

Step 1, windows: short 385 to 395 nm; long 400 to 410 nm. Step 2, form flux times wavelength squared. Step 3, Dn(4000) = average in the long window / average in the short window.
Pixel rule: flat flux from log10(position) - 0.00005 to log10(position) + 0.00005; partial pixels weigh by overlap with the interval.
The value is 1.7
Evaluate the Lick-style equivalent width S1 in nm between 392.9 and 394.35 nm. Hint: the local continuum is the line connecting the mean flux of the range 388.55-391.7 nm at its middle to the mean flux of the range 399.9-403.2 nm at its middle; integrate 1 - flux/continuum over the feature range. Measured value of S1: 0.67 nm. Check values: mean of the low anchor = 21.7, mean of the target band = 13.3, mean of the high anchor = 31.7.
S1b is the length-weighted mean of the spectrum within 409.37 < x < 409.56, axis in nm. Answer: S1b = 28.1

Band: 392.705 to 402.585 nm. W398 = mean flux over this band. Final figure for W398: 23.6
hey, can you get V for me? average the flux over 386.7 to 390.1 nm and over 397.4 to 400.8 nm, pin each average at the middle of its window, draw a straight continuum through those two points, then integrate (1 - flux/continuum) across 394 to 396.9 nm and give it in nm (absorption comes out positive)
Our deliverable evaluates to 0.527 nm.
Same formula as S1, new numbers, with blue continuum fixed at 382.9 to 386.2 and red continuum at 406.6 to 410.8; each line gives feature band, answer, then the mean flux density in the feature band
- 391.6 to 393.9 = 0.51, 16.3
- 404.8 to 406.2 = -0.14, 30.8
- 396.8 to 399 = 0.20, 21.8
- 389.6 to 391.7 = -0.27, 22.6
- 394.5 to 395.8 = -0.06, 23.4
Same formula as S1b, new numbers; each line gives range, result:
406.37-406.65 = 28.2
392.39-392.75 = 19.9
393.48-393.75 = 9.54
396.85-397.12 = 11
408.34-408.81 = 30.7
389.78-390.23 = 22.6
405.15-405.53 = 30.5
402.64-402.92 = 31.9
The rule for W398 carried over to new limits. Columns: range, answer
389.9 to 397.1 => 19.2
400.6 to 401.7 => 32.1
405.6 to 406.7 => 29.6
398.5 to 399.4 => 28.7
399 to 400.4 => 29.6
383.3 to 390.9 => 19.1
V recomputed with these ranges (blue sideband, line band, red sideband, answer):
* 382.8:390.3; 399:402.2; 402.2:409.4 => -0.41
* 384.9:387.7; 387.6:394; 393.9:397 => 0.21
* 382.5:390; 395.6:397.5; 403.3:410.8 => 0.58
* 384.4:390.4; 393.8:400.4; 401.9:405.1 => 0.99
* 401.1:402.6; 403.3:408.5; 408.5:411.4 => 0.05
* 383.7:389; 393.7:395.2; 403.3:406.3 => 0.25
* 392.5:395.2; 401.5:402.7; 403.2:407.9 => -0.31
